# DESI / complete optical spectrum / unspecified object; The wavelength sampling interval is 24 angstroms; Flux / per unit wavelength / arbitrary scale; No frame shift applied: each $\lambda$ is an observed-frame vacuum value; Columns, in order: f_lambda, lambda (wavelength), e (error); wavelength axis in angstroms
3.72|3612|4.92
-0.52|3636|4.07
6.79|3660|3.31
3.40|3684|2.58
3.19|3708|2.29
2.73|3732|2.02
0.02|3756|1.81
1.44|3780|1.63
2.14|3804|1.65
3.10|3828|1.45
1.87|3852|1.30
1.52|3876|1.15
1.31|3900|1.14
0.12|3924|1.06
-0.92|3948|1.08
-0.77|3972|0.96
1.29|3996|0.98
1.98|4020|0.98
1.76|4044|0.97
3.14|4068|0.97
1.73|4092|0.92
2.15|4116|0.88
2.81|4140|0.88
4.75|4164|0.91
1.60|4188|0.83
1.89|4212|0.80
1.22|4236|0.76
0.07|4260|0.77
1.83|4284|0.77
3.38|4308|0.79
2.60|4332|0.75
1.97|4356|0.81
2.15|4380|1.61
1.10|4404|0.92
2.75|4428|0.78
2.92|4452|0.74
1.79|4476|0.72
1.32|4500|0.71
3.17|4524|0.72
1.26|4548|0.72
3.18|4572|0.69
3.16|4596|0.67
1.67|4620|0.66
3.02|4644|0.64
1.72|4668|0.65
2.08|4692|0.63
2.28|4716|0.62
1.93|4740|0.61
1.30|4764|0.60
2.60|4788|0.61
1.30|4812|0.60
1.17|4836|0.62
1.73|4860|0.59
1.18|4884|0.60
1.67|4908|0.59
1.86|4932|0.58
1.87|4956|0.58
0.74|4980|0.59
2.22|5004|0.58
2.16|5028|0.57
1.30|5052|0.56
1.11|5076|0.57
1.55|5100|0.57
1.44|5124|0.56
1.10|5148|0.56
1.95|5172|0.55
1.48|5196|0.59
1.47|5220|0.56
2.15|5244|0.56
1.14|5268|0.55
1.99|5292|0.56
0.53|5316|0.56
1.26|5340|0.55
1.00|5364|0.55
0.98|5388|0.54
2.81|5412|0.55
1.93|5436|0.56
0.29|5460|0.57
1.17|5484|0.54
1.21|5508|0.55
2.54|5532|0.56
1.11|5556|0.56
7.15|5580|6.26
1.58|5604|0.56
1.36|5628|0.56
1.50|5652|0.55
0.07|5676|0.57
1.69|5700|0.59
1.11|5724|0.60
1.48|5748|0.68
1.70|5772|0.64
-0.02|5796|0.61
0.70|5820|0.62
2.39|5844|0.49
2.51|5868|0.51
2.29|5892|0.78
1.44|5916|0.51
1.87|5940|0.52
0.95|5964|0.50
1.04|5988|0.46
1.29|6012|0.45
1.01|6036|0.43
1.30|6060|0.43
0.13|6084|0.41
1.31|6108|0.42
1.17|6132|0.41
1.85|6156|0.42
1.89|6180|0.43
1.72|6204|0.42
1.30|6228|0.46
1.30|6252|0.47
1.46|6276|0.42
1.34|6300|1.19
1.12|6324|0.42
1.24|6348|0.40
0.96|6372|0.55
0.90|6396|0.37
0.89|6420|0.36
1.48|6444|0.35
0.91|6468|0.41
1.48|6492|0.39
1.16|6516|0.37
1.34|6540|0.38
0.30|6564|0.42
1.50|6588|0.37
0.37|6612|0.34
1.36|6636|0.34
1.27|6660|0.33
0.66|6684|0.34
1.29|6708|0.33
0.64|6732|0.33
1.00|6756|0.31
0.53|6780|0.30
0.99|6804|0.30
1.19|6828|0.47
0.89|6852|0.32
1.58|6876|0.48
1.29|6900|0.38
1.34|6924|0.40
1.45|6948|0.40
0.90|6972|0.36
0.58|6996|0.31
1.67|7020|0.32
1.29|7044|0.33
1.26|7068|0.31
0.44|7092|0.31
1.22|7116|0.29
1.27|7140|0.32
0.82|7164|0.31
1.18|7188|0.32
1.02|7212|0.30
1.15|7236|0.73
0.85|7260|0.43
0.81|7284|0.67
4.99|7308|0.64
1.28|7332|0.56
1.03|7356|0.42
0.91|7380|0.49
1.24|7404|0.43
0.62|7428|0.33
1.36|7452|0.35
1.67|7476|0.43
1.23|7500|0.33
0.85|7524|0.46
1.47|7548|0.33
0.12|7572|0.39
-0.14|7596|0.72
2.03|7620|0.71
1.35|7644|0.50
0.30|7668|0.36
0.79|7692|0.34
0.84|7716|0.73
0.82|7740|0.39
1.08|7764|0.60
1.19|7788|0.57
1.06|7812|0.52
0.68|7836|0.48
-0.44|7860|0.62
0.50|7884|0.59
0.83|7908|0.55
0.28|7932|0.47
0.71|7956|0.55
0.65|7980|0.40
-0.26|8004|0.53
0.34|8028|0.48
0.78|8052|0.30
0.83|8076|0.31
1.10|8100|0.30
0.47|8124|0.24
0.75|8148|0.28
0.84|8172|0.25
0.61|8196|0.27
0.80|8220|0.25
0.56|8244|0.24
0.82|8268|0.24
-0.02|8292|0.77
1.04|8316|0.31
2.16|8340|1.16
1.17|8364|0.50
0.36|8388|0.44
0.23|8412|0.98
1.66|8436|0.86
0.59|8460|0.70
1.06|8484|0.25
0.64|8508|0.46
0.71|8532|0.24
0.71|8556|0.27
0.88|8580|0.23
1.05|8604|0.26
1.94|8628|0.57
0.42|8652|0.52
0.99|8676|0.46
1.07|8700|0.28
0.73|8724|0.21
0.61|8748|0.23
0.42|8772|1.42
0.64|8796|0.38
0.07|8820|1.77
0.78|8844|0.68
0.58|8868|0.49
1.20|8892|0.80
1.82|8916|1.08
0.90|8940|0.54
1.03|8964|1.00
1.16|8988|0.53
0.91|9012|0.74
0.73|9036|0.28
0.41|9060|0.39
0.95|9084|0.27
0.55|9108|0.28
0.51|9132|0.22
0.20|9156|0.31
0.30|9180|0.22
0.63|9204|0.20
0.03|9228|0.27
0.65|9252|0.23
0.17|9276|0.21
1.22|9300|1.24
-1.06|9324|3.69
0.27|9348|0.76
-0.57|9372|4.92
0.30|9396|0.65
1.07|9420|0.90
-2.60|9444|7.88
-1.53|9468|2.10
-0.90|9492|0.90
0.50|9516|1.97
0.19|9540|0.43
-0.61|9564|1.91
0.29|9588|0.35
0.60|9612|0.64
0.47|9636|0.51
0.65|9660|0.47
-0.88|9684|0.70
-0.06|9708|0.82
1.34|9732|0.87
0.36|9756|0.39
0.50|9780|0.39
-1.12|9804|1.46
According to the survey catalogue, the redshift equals 0.115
